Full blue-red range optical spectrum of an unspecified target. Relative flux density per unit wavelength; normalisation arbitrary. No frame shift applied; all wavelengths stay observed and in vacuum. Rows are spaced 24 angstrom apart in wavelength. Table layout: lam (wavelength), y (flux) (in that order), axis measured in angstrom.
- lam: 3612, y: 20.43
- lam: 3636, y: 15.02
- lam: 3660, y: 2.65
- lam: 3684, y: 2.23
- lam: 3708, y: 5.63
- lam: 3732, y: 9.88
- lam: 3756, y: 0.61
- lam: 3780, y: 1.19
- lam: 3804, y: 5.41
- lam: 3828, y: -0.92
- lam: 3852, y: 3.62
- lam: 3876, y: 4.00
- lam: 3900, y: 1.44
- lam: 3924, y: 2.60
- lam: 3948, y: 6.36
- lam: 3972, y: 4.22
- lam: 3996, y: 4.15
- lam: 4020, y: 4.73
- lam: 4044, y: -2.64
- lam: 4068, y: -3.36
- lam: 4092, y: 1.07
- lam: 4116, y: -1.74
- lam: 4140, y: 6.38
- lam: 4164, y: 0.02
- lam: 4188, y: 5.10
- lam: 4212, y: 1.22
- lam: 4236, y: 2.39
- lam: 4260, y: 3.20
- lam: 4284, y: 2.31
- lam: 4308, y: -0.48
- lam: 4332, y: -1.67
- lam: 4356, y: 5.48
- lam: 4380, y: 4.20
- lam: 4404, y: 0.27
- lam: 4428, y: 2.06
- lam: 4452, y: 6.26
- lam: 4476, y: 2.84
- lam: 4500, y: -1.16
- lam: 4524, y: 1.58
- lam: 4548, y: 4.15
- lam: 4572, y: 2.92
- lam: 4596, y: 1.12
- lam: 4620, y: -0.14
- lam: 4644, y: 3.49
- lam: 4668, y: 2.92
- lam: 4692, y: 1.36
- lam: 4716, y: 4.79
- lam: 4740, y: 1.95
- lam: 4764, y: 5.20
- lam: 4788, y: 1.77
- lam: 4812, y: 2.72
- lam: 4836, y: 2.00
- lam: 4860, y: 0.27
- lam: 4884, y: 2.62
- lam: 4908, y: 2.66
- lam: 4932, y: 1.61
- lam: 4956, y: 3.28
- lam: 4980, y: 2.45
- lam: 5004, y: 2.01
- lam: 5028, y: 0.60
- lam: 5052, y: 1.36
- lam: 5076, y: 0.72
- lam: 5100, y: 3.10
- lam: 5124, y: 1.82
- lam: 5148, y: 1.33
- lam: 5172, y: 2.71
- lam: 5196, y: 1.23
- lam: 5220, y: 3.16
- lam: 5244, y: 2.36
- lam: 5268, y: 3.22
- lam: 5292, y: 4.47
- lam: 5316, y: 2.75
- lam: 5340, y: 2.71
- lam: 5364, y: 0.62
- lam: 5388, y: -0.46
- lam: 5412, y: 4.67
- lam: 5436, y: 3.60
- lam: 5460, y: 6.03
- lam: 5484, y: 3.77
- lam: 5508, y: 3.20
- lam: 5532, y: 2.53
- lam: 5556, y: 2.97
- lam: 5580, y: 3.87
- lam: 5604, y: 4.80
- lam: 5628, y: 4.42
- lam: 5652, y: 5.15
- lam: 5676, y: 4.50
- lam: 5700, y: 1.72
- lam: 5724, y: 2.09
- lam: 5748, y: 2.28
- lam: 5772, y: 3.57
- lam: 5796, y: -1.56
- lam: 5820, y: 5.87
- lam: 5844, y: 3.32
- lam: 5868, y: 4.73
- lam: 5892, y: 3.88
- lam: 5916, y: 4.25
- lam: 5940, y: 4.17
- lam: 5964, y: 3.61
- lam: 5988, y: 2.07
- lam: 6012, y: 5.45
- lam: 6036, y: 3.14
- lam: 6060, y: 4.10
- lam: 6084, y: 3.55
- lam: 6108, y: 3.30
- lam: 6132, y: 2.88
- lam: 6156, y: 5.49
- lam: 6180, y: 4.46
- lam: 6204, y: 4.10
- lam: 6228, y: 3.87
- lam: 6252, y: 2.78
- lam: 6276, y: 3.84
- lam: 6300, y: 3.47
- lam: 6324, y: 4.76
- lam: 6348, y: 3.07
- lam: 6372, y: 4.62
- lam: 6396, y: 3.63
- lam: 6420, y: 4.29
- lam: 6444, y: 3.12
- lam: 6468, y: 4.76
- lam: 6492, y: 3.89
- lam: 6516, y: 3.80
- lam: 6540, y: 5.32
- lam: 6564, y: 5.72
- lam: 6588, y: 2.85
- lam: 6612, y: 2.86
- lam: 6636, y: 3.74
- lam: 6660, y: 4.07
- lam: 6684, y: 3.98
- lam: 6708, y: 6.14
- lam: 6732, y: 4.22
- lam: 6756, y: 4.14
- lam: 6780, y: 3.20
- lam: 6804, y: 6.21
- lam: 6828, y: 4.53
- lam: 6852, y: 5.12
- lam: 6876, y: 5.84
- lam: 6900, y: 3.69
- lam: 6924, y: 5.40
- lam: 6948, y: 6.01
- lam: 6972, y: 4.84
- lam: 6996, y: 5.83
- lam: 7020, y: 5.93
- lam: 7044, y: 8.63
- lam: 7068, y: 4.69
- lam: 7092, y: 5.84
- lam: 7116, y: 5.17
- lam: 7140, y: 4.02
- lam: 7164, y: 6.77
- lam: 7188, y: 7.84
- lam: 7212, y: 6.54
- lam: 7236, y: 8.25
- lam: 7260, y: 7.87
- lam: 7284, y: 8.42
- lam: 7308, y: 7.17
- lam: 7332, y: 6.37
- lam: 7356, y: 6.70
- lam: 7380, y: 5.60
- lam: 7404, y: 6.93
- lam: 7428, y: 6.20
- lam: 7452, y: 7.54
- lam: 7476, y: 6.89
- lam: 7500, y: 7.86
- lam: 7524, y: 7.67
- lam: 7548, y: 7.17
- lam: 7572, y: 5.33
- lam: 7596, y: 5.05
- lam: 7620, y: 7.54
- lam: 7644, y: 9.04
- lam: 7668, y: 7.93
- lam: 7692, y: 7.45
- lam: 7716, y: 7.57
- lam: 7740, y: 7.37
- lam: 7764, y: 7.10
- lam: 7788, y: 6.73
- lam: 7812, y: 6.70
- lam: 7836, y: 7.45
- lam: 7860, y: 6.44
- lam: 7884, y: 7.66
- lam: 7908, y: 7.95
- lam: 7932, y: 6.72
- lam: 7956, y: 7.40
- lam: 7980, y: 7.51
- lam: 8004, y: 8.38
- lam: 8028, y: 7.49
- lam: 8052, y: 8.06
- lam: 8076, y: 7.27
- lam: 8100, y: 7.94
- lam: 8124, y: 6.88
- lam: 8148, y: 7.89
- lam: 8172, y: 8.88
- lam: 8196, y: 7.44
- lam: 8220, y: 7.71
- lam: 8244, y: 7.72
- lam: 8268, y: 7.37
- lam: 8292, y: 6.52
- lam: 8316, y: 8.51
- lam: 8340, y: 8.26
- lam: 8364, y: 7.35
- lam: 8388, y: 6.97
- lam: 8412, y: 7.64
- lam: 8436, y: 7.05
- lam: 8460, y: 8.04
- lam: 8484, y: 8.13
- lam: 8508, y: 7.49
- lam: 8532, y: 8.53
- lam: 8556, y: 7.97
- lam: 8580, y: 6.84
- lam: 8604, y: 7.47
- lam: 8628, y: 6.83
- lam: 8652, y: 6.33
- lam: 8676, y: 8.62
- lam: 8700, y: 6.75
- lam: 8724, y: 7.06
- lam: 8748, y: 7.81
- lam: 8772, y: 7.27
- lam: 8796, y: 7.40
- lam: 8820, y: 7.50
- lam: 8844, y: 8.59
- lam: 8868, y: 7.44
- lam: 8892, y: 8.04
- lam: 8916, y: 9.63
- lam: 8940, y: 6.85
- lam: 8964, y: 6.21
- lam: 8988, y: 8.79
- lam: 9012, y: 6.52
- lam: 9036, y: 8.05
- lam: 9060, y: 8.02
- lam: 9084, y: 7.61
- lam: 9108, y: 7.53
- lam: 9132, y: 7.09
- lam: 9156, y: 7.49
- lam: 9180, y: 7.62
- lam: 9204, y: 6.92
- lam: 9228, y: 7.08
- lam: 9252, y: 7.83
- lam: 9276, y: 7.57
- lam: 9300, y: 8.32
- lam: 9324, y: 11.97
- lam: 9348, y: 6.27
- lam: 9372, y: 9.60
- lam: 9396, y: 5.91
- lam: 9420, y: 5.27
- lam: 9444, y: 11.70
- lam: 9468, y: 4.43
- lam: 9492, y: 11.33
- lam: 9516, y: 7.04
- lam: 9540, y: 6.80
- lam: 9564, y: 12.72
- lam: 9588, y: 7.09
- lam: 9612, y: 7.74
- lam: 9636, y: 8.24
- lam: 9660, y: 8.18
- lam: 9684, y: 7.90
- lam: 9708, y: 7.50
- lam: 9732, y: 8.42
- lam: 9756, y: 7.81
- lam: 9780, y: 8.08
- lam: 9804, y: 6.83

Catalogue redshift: 0.80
